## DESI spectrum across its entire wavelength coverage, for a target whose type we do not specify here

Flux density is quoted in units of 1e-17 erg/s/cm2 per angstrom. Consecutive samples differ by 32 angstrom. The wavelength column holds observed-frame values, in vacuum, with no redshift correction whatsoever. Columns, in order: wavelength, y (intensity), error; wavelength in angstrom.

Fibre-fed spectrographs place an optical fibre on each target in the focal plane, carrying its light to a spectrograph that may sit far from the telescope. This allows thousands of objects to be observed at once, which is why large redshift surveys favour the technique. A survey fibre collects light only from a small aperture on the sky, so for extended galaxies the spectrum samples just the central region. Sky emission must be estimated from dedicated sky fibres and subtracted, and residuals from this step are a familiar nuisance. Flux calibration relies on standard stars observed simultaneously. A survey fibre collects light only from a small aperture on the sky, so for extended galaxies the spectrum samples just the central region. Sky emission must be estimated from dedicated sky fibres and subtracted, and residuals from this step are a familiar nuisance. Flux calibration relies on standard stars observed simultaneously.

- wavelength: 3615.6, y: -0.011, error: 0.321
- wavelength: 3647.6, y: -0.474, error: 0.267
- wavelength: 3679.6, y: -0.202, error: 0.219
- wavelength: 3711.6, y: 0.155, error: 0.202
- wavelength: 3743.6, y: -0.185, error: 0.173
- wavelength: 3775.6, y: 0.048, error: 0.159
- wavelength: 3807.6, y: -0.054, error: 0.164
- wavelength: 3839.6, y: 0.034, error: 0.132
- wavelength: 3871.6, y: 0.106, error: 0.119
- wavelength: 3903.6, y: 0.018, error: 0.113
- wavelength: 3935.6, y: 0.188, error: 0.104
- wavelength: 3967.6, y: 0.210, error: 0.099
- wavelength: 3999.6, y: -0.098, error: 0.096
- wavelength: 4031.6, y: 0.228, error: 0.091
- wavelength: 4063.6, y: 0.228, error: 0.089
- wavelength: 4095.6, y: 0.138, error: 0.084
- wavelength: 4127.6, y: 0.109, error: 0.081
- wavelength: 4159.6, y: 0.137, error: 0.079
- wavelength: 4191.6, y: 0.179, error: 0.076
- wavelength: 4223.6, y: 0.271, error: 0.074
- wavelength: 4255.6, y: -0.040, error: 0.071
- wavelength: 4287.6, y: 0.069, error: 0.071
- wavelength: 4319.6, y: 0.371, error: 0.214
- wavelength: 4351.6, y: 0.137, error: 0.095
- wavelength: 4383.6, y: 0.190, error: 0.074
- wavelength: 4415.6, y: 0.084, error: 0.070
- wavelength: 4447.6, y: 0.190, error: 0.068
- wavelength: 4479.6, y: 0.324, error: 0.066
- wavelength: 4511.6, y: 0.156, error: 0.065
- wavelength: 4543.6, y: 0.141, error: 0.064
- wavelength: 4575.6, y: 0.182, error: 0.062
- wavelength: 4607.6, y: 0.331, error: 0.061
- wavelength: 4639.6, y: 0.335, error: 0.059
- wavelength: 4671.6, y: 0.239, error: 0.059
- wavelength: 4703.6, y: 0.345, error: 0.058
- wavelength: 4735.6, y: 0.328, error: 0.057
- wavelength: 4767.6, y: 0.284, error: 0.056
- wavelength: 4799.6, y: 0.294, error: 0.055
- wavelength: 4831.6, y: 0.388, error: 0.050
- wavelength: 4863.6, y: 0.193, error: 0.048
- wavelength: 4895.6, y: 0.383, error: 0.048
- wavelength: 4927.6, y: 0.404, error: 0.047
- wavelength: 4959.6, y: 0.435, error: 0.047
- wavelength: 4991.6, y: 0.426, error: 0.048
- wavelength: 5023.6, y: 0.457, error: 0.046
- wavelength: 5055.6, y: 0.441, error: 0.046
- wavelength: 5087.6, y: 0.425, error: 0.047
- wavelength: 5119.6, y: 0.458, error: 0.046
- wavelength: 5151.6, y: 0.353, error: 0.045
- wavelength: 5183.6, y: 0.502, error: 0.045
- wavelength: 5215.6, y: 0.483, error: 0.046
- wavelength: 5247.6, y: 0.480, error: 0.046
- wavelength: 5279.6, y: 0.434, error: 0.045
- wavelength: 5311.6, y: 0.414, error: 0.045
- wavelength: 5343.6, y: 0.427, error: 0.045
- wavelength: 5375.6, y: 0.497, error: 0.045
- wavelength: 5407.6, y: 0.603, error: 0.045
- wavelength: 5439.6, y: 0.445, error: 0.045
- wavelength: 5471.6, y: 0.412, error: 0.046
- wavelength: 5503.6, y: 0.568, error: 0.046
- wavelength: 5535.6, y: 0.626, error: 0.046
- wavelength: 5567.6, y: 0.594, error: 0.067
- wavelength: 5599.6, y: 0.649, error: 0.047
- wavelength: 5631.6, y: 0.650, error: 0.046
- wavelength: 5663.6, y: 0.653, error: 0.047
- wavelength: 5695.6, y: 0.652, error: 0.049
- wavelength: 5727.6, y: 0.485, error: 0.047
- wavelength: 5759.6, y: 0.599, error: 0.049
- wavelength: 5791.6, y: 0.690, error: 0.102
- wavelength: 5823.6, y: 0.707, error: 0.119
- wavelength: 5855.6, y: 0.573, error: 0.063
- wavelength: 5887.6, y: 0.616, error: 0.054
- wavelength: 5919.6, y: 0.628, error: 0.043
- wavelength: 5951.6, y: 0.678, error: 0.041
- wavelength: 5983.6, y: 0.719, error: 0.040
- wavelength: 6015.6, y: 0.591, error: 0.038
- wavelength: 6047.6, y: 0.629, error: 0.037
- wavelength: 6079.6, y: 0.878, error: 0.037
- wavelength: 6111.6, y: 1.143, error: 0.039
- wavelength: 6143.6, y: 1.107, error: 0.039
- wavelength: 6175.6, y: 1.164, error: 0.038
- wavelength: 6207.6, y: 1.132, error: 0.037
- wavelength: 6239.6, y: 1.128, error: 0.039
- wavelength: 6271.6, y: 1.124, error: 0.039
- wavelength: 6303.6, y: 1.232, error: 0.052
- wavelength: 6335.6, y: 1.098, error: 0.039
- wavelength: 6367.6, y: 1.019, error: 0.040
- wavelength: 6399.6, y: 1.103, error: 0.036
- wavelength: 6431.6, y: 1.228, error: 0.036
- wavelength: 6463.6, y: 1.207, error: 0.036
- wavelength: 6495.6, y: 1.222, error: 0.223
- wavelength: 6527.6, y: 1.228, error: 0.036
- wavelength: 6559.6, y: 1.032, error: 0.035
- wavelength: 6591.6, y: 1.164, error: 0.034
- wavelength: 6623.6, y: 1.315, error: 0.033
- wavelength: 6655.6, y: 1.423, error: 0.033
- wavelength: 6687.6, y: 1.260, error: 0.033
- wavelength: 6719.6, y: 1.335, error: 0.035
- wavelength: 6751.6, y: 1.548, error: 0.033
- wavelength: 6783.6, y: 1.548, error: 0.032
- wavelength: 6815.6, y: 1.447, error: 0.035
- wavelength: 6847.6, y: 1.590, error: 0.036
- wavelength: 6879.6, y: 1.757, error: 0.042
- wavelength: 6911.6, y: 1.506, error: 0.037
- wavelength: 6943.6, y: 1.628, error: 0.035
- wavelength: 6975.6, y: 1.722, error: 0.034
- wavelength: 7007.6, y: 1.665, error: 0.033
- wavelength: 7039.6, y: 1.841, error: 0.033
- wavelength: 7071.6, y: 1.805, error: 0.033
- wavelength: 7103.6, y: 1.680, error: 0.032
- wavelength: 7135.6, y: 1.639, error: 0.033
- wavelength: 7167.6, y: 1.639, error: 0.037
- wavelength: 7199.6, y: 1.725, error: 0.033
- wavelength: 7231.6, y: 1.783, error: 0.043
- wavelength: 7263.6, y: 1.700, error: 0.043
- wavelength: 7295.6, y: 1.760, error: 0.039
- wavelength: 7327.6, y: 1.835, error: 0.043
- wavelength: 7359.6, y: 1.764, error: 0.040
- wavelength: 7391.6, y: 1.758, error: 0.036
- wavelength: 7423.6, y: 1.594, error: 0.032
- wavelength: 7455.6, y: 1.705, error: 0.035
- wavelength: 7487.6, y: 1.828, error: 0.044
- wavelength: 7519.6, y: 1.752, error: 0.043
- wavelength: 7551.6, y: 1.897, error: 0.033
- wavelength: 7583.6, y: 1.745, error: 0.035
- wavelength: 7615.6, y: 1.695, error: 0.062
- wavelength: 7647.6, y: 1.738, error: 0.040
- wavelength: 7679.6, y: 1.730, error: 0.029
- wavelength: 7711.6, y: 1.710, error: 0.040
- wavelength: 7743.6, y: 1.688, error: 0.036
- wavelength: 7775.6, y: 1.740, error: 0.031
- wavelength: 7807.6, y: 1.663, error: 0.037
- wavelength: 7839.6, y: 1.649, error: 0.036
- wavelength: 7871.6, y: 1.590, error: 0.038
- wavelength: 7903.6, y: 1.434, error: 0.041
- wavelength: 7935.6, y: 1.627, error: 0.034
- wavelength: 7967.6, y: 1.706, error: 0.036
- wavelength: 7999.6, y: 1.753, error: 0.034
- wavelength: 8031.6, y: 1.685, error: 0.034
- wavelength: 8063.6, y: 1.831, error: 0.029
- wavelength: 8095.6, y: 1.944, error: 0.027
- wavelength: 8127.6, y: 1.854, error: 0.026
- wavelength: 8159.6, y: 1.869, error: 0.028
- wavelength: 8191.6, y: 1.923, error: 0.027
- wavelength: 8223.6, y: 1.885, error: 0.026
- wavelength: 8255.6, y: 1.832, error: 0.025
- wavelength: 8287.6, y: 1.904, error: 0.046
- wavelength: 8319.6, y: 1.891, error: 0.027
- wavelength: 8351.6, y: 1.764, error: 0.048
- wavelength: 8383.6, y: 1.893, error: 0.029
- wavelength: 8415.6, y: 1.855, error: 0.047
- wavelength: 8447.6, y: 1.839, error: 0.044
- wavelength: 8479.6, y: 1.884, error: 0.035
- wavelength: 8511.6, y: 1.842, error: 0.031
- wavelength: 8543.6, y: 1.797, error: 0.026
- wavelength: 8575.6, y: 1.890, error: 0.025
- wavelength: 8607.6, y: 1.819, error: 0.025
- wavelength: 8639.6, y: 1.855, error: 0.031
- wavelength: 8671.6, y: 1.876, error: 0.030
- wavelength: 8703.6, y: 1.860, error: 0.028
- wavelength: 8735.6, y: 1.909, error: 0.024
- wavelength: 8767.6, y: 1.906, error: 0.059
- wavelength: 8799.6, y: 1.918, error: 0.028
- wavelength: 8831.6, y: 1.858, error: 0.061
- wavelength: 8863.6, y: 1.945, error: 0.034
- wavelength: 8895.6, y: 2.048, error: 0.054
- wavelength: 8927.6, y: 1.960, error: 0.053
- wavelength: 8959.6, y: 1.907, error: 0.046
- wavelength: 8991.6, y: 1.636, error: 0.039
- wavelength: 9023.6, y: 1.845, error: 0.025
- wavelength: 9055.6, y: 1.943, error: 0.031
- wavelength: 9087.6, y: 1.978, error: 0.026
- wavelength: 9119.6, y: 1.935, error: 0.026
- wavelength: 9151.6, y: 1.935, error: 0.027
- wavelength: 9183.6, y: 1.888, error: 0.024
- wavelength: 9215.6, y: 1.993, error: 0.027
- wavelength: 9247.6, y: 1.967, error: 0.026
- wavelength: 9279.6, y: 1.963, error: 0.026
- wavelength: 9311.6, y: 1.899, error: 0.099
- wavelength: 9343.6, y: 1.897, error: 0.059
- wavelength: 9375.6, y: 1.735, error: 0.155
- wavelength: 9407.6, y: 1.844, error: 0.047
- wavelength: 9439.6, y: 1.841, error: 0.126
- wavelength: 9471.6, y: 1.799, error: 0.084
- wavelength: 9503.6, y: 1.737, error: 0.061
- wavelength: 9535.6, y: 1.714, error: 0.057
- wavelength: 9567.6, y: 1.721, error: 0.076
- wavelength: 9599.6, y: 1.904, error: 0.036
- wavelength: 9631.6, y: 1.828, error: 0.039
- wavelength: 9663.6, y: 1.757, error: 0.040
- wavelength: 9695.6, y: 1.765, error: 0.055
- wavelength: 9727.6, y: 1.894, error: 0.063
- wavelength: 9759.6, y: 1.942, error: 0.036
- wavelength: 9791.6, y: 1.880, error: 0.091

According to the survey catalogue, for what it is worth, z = 0.526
